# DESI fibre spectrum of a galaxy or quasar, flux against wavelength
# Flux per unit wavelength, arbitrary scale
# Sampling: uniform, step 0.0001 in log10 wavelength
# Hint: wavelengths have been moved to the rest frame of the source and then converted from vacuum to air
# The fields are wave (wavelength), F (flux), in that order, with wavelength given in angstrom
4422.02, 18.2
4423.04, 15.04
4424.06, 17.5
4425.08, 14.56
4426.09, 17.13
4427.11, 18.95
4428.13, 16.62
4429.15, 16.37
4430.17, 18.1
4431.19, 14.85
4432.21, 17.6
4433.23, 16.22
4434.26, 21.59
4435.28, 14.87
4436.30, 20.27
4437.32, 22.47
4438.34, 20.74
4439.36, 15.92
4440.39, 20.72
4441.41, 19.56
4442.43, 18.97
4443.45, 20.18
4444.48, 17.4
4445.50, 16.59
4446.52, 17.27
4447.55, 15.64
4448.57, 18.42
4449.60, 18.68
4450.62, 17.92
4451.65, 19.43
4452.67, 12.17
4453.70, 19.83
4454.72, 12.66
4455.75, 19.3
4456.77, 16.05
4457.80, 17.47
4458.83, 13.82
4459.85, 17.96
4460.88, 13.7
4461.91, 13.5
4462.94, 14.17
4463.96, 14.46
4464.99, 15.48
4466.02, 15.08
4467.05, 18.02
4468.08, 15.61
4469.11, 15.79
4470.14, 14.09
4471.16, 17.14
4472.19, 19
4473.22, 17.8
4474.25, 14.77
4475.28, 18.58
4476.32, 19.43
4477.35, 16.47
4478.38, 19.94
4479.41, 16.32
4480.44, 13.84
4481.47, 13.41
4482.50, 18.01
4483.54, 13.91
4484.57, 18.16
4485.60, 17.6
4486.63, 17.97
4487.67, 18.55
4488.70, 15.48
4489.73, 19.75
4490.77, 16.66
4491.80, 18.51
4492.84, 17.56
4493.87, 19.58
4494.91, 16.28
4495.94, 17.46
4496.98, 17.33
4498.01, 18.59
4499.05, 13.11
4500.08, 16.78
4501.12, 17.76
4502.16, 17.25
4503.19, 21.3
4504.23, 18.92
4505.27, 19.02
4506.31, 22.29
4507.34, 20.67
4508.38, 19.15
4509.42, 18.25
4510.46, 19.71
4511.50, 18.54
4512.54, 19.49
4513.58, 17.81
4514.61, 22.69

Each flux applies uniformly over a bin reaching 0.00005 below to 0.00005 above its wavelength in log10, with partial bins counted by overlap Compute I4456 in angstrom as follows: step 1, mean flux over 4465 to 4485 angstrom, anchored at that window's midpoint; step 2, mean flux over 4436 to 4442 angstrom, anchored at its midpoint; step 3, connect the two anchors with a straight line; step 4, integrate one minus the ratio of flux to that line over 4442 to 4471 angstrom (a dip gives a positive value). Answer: 3.0 angstrom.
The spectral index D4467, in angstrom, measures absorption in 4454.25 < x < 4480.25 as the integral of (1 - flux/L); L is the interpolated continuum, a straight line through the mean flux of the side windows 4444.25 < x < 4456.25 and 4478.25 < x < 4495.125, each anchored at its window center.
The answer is 1.31 angstrom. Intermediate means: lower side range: 17.1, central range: 16.2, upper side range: 17.1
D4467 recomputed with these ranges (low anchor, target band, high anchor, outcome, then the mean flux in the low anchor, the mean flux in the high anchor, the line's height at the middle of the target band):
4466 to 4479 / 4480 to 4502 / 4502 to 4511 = 1.8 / 17.1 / 19.7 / 18.5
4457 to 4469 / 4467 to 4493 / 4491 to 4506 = -0.7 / 15.4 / 17.9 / 16.6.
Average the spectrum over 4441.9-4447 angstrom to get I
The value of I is 18.1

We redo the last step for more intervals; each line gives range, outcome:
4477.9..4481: 16.6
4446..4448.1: 16.5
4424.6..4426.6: 15.9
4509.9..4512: 19.1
